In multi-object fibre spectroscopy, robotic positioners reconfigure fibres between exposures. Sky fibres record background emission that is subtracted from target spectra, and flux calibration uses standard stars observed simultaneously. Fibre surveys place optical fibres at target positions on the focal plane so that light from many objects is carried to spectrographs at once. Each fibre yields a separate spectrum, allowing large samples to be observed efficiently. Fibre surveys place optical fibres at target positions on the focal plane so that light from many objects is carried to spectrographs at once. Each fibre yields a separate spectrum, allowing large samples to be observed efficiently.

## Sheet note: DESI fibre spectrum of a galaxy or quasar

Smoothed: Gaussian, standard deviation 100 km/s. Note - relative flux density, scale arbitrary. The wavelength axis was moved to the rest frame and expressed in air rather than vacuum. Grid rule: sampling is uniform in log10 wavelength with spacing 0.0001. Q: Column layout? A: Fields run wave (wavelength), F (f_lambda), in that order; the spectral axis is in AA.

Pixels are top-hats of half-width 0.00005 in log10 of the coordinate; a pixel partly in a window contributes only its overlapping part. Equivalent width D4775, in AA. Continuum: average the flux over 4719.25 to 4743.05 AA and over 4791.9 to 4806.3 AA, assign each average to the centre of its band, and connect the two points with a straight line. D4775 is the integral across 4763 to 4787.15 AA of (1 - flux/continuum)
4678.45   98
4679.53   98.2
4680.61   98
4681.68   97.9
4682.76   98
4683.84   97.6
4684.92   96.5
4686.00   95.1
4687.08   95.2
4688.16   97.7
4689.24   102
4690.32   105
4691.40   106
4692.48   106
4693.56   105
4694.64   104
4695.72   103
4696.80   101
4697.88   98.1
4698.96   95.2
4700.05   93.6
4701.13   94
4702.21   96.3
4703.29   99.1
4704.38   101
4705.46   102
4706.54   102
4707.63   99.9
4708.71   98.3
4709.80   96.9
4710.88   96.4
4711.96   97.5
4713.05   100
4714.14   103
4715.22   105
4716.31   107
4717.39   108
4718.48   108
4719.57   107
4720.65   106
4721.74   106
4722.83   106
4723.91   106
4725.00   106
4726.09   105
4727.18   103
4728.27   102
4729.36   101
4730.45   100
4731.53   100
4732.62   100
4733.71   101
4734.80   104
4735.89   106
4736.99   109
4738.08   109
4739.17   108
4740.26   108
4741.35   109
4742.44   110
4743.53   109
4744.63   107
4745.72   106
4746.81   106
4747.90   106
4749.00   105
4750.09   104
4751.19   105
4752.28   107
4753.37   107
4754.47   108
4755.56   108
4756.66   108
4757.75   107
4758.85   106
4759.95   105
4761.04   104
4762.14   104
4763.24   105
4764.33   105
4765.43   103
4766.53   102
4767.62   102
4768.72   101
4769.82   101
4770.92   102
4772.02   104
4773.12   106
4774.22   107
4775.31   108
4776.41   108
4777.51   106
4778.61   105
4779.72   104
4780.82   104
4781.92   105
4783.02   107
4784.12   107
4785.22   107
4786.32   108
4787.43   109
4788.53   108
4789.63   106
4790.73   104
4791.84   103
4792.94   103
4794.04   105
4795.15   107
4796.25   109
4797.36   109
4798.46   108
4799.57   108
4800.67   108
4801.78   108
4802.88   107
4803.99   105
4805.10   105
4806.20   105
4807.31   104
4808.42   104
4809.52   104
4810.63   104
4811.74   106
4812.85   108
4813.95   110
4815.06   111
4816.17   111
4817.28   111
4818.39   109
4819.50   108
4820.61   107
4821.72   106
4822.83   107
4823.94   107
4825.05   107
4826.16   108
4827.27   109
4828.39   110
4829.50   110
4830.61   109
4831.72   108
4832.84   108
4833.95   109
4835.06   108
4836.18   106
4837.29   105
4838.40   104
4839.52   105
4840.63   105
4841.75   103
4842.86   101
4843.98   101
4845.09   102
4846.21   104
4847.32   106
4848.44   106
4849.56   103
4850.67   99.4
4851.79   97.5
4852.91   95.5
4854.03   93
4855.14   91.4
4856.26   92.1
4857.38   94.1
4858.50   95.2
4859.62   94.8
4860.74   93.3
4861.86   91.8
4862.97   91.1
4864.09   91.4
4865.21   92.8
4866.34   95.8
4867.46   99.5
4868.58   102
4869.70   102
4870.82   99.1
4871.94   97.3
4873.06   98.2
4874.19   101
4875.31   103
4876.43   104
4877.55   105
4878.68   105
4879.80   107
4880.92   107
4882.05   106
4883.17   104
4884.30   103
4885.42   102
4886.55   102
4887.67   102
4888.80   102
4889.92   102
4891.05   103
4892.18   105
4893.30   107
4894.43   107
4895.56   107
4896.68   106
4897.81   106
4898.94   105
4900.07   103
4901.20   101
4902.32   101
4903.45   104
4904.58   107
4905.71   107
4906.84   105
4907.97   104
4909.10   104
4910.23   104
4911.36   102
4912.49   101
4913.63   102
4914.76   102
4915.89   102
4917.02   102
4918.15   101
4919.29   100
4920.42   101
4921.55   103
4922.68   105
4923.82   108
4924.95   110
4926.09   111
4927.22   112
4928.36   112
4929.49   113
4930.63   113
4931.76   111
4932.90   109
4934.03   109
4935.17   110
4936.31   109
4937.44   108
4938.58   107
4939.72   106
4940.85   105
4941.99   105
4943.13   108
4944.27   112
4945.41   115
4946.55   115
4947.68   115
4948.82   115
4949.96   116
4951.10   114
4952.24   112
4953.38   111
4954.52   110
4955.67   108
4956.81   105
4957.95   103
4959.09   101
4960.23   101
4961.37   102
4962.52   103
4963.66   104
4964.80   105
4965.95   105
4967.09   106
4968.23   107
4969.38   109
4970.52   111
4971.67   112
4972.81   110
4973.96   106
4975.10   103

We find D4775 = 0.3 AA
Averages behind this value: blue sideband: 105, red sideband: 107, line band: 105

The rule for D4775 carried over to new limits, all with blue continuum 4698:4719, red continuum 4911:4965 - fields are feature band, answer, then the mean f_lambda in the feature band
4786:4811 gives -0.8 AA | 106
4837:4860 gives 1.0 AA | 99.9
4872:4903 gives 0.6 AA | 104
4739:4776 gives -1.5 AA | 106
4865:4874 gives 0.6 AA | 98.6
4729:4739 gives -0.3 AA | 104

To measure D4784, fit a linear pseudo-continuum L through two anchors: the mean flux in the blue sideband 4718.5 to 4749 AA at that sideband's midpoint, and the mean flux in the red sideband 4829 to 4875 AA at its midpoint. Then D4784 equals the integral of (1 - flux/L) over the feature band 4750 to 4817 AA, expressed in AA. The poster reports -1.7 AA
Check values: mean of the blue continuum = 105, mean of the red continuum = 100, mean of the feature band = 106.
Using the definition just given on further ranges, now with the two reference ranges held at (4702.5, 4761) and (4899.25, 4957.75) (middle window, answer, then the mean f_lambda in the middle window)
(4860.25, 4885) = 1.52 AA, 100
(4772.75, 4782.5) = -0.07 AA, 106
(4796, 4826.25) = -0.46 AA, 107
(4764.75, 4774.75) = 0.18 AA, 103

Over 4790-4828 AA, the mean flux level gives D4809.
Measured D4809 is 107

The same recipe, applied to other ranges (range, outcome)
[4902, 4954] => 108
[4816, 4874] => 102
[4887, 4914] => 104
